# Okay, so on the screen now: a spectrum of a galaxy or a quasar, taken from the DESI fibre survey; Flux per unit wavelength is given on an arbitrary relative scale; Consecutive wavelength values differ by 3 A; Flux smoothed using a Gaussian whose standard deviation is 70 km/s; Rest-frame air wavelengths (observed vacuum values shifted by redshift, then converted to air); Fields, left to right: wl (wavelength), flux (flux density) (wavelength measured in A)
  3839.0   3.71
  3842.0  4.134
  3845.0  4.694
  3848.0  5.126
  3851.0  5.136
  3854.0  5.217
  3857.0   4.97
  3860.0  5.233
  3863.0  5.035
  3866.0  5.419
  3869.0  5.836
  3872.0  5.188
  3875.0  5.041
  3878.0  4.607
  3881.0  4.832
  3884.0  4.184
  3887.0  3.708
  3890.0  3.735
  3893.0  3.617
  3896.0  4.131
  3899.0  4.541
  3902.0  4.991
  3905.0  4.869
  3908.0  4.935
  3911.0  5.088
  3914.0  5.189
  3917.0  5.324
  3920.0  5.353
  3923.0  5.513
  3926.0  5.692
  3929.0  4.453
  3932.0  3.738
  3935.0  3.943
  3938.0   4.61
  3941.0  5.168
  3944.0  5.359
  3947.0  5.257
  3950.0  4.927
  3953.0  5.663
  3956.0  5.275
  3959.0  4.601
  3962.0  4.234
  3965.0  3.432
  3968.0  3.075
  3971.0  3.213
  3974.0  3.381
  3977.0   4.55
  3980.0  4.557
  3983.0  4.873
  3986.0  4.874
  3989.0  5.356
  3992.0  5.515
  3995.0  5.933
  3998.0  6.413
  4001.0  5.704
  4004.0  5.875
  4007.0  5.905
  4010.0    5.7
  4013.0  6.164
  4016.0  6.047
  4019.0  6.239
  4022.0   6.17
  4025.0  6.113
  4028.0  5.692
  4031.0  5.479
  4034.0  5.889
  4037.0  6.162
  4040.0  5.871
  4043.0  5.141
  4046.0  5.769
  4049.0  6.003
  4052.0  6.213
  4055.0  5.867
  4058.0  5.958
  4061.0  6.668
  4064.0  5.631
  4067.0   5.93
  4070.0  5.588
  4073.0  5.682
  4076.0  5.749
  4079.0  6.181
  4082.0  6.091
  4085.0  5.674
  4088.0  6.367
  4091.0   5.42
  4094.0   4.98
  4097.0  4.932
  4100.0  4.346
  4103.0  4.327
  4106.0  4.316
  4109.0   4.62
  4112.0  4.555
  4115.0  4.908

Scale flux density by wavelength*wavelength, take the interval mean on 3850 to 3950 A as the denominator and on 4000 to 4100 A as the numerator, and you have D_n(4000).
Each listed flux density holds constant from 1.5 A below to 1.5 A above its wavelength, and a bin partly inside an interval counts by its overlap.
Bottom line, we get 1.30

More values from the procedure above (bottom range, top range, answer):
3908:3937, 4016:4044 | 1.26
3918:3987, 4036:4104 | 1.31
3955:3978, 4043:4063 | 1.59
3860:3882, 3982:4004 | 1.15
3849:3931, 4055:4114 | 1.23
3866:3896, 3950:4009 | 1.13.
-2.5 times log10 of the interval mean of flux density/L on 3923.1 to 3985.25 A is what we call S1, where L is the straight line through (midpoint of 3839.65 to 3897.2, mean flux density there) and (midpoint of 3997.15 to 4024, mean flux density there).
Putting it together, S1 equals 0.21 mag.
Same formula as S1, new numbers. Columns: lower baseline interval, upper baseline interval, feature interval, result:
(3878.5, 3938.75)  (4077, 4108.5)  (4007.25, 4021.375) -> -0.21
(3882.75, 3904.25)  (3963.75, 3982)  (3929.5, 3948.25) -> -0.19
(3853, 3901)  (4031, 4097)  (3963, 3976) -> 0.49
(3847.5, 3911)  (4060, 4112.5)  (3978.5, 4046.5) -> -0.11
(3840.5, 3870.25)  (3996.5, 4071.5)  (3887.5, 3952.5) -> 0.13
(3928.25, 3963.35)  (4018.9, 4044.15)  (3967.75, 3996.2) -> 0.15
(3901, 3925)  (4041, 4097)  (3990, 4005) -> -0.07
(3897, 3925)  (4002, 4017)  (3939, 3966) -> 0.11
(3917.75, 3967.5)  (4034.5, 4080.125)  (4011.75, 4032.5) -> -0.08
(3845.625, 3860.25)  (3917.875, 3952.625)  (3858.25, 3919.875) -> 0.05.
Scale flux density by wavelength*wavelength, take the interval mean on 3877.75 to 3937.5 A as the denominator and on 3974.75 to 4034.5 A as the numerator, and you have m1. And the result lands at 1.28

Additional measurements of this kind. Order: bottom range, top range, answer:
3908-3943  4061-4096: 1.27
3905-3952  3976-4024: 1.17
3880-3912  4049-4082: 1.47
